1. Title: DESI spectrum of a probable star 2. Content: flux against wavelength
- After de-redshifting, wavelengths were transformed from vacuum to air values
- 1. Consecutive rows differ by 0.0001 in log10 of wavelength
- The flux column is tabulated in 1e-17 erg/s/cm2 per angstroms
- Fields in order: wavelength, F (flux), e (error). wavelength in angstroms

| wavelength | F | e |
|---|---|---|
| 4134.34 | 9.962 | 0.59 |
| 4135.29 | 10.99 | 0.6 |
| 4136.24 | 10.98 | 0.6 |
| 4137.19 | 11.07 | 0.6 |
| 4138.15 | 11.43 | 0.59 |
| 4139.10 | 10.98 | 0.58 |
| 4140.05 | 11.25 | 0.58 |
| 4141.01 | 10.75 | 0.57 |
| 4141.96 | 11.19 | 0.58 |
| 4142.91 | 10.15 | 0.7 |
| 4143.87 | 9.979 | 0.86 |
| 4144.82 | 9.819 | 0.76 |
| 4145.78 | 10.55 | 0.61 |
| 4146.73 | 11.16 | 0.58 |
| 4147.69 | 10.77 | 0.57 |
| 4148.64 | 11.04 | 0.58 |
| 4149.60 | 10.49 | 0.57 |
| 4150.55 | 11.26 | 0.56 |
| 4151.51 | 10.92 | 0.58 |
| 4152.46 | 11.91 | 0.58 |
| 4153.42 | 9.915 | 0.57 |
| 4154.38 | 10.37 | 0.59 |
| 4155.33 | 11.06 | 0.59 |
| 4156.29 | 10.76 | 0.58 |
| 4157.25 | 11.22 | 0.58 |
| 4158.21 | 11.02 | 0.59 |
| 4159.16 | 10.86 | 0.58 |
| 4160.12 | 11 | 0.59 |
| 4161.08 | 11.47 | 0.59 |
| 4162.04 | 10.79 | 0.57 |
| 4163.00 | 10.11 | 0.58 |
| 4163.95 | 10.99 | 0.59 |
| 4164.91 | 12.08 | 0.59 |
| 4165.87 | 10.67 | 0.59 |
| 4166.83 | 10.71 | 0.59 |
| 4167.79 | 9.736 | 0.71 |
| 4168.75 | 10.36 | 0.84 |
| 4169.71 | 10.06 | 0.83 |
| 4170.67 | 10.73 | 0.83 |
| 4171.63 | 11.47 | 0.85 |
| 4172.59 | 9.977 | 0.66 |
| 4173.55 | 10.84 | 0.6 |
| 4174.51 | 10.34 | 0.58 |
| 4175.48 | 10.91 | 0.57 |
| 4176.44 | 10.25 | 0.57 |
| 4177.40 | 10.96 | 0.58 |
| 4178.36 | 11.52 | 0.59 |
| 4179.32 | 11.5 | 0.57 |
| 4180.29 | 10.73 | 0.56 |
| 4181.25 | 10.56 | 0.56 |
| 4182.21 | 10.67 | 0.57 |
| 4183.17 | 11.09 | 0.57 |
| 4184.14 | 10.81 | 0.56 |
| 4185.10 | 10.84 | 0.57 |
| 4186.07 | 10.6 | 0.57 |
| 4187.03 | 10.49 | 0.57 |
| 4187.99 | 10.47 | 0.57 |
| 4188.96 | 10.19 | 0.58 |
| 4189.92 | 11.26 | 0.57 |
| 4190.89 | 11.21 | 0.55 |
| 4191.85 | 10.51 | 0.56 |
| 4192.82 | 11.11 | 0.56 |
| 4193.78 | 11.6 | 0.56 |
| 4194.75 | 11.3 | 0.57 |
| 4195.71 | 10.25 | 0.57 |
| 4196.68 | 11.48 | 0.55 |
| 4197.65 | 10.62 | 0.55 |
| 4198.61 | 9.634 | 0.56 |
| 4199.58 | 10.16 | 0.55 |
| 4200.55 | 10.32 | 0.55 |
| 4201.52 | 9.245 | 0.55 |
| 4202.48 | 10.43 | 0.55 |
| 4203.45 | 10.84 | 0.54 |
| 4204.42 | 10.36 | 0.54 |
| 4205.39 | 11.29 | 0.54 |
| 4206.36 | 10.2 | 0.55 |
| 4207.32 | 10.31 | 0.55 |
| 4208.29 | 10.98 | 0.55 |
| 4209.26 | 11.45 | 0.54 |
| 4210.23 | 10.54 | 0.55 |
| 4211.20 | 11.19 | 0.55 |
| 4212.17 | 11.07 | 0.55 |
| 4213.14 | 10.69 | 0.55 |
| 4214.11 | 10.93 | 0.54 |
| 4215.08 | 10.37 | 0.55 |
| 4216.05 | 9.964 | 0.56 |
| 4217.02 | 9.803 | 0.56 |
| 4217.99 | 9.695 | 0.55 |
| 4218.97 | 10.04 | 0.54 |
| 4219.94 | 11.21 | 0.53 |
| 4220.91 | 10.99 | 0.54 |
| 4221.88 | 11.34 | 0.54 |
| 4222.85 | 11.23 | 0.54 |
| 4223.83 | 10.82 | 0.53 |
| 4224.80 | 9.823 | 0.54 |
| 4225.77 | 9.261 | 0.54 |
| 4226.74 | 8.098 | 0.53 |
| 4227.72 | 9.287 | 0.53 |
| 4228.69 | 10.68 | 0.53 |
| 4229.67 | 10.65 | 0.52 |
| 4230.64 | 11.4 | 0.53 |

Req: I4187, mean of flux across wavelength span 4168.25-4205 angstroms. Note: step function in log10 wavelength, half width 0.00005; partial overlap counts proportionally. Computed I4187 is 10.7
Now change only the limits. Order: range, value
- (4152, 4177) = 10.8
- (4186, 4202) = 10.6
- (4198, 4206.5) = 10.3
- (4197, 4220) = 10.5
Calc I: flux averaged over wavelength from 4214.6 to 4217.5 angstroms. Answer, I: 10.1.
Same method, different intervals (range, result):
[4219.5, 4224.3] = 11.1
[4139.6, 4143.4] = 10.8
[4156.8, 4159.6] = 11.1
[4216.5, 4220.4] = 10.2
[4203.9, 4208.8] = 10.6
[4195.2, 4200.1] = 10.4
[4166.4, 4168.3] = 10.2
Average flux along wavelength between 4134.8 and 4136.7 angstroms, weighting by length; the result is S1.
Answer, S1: 11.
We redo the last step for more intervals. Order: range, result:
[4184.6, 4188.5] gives 10.6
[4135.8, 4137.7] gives 11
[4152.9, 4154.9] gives 10.2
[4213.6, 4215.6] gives 10.6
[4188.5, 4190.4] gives 10.8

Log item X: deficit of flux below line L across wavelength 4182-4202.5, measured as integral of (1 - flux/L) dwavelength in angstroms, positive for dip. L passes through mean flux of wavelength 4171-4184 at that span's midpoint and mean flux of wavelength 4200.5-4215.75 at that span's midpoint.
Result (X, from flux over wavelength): 0.2 angstroms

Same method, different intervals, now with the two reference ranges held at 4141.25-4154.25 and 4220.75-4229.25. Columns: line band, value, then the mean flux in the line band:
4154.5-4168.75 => -0.4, 10.9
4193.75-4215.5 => -0.8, 10.6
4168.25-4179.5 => -0.2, 10.7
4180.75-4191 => -0.3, 10.7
